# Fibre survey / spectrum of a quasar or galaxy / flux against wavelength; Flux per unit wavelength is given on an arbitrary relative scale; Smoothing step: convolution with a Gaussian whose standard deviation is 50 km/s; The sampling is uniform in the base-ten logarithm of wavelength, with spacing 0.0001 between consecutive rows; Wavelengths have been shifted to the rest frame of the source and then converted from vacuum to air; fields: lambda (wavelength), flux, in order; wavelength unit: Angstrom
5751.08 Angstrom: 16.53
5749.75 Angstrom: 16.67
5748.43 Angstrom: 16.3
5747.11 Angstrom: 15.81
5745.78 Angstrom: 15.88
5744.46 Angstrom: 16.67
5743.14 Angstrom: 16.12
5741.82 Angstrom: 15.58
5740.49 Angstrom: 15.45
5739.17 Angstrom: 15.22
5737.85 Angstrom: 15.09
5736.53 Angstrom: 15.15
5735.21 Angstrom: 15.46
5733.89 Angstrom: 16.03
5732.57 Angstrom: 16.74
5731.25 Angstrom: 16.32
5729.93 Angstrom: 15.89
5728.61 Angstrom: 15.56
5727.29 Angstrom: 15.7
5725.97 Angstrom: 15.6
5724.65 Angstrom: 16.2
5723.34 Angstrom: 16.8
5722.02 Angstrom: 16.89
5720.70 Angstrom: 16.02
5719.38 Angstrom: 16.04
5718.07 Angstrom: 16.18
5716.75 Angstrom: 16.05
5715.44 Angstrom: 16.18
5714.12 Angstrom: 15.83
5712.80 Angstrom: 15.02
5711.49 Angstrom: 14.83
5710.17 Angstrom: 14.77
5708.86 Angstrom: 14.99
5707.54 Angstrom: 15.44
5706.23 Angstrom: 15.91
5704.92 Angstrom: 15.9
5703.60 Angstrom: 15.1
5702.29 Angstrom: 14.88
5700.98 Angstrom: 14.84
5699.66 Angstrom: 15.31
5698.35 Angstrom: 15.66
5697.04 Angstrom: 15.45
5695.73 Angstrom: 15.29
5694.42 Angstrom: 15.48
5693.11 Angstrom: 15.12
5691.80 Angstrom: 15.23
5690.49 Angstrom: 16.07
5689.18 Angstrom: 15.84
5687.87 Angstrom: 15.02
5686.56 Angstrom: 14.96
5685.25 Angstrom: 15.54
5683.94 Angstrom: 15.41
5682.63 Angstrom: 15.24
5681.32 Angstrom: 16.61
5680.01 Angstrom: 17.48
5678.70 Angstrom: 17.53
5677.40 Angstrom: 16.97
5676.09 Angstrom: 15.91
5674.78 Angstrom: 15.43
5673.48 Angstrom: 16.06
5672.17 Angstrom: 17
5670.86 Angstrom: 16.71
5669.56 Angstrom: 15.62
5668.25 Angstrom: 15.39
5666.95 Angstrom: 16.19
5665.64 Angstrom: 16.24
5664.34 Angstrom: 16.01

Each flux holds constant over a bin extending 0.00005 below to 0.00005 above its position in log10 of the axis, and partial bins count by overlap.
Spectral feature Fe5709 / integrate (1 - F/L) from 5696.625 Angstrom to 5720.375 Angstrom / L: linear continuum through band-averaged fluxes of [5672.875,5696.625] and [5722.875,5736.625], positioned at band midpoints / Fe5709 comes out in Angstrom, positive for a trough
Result 0.7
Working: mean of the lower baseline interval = 15.8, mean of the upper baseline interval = 16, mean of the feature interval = 15.5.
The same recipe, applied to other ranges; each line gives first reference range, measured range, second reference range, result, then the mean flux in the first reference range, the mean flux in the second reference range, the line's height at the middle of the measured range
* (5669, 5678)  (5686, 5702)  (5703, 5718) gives 0.5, 16.2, 15.5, 15.8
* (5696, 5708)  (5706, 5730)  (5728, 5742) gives -0.4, 15.4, 15.7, 15.5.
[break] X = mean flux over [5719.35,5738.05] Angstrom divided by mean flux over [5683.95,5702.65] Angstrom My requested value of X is 1.0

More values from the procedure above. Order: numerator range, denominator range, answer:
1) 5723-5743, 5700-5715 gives 1.04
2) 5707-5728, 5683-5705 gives 1.03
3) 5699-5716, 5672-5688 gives 0.95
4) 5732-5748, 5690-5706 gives 1.03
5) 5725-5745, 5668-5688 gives 0.98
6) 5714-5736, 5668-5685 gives 0.99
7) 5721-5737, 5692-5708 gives 1.04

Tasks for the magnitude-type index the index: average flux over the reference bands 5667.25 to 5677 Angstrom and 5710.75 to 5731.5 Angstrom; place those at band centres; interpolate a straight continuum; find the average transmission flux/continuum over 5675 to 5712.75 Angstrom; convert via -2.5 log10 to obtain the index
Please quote 0.03 mag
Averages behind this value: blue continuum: 16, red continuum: 15.9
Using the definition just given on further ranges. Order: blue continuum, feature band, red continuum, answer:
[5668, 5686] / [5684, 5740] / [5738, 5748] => 0.03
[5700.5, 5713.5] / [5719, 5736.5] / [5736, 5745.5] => -0.04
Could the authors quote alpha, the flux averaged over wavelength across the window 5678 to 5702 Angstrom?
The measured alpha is 15.7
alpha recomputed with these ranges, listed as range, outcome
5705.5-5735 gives 15.9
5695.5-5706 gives 15.3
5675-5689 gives 16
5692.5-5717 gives 15.4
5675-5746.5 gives 15.7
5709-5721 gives 15.6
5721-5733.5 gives 16.2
